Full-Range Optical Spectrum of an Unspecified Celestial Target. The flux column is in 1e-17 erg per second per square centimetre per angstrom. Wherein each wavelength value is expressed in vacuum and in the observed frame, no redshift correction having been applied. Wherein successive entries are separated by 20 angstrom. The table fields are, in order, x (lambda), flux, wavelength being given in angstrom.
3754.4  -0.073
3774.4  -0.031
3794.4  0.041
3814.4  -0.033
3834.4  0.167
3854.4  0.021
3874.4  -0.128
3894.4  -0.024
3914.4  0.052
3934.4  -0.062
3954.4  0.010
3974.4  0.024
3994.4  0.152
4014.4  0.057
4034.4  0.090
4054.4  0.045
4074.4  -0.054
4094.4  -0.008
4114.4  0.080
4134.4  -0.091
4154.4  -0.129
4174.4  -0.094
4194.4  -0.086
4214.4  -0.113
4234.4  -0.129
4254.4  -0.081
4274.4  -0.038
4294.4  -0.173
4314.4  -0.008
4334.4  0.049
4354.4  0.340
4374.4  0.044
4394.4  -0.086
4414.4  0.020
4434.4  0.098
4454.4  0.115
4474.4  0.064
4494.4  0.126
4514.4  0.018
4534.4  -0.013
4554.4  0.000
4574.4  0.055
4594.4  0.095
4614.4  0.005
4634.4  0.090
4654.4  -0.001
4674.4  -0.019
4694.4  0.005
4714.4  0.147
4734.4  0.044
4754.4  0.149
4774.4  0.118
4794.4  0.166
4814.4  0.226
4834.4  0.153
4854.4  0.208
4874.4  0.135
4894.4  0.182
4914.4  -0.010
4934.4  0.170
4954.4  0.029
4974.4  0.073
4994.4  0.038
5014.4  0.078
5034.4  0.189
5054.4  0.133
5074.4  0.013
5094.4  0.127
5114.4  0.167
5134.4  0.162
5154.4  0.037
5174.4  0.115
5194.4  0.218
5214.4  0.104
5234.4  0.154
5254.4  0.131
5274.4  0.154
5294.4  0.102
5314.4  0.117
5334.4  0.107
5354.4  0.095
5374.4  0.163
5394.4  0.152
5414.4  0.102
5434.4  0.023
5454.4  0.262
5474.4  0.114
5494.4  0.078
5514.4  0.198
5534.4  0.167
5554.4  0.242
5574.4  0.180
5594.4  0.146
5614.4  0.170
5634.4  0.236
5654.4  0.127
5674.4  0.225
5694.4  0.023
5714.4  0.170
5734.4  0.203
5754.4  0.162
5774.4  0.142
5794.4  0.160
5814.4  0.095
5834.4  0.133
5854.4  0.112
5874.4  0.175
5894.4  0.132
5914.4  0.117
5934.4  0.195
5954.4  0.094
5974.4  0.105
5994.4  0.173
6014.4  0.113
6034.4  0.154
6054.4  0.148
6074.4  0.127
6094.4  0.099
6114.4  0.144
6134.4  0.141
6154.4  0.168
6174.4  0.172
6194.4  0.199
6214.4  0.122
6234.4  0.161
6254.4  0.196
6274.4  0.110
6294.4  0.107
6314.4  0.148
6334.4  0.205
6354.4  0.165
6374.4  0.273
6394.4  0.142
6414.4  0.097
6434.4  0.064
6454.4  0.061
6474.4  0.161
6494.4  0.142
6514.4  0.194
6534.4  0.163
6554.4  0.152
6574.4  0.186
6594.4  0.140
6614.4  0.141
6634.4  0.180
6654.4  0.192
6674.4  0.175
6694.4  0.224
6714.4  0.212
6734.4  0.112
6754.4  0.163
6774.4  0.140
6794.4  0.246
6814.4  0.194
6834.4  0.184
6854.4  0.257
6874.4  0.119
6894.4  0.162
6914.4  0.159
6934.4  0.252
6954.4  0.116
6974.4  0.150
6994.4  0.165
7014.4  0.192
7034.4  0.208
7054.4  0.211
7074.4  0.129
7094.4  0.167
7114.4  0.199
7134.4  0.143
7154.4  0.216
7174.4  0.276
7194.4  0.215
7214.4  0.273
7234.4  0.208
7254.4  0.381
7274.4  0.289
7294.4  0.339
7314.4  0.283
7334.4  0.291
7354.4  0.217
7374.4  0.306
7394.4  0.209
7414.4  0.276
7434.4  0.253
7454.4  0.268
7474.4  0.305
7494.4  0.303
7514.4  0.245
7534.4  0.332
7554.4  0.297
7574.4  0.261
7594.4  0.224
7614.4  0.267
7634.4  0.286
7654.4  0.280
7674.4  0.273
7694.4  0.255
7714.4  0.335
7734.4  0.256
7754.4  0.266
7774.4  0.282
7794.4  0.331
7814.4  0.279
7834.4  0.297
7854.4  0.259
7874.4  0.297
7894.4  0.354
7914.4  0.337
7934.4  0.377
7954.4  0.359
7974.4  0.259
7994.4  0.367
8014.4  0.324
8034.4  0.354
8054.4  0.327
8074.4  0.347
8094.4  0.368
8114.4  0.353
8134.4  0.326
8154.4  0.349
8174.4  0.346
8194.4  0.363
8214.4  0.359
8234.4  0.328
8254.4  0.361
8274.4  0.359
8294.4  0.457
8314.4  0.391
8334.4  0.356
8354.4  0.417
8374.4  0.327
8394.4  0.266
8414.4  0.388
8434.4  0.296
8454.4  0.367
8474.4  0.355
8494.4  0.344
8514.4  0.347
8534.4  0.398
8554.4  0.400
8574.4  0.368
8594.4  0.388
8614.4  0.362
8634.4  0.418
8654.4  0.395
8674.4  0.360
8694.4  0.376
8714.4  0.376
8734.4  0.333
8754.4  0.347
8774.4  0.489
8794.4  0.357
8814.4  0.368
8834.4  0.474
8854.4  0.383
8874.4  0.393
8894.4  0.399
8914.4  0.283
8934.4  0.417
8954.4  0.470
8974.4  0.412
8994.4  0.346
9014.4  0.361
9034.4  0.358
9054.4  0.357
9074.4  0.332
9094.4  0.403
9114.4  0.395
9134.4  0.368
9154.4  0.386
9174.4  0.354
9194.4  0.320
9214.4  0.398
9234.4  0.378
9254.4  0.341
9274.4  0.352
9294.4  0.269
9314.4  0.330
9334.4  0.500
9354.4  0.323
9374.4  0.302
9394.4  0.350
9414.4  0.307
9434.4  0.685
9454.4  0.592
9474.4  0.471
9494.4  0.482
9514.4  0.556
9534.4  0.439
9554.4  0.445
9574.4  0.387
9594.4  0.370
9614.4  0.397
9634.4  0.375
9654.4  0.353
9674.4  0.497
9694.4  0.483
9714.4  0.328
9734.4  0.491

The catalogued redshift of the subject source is 0.80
